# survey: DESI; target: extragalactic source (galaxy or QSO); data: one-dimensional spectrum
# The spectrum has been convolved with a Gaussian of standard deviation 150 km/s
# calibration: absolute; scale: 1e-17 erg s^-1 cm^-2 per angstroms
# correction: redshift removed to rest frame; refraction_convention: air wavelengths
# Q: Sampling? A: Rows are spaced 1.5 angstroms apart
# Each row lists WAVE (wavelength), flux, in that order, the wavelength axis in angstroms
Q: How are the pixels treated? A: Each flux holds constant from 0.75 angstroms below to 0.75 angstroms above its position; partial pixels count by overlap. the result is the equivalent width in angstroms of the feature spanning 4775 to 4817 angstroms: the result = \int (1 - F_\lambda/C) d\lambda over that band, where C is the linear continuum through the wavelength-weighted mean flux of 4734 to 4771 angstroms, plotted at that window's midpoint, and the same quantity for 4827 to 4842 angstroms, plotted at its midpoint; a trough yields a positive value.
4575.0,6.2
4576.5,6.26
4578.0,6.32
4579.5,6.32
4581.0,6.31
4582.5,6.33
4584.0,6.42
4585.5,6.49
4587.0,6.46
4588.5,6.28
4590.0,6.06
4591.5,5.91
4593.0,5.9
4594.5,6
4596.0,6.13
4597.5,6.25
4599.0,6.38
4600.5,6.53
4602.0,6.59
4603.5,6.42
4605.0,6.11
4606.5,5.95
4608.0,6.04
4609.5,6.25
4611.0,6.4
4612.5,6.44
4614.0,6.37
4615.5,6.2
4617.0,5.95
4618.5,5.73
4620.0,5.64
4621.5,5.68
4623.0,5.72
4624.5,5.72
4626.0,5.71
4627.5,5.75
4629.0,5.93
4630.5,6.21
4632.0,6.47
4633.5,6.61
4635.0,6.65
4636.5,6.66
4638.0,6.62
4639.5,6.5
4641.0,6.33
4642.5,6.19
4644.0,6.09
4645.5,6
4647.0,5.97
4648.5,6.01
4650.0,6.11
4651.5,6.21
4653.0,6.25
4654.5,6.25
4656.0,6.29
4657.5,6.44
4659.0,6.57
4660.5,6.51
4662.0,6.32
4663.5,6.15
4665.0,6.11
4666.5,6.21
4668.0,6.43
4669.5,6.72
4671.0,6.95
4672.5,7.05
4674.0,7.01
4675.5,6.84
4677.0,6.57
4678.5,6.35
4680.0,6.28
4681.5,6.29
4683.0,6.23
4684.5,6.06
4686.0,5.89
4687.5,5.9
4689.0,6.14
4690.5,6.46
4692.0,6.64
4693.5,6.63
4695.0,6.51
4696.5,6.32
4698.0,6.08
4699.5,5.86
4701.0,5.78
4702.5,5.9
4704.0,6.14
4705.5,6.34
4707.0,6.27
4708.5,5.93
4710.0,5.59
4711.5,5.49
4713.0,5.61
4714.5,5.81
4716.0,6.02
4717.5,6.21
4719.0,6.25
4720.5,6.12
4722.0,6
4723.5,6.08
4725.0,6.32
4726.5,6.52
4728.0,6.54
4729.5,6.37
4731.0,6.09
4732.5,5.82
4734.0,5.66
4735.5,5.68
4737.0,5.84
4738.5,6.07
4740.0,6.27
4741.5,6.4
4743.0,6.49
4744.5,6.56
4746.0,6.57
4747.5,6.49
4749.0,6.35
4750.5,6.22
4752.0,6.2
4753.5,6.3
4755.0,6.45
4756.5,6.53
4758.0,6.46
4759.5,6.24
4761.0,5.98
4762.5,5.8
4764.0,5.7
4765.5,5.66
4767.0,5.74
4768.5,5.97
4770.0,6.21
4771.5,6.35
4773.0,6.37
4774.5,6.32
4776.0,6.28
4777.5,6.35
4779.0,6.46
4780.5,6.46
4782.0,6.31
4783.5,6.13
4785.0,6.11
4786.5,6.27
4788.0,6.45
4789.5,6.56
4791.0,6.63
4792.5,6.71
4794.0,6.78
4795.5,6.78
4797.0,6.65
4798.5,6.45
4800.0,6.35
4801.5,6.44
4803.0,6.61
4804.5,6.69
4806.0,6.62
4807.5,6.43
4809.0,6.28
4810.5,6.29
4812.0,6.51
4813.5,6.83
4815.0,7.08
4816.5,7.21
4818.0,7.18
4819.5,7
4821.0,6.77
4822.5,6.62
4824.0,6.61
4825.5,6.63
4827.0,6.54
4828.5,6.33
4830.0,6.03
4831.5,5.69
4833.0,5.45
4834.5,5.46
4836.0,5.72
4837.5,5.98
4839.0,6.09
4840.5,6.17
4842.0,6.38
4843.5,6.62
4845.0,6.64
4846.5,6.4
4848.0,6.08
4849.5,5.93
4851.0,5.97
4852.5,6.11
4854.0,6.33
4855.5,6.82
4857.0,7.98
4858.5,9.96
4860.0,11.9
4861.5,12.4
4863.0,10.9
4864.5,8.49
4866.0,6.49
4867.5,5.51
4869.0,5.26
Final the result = -3.3 angstroms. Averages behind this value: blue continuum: 6.16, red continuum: 5.94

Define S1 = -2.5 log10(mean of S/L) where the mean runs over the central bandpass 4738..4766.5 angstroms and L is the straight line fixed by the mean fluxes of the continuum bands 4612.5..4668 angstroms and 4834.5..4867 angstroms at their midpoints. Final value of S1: 0.09 mag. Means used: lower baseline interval 6.18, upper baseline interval 7.34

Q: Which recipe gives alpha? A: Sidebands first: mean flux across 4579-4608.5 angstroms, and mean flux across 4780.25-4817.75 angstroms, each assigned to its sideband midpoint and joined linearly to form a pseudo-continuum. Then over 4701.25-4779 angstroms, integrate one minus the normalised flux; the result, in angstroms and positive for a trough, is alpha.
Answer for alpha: 4.0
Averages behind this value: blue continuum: 6.25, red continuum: 6.55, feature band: 6.14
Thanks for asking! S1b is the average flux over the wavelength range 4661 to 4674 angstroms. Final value 6.52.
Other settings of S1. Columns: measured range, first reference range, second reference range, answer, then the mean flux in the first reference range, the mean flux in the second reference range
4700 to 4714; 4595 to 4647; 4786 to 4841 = 0.07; 6.18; 6.46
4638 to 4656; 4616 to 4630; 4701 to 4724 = -0.07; 5.77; 5.98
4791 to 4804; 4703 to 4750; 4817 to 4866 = 0.01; 6.13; 7.03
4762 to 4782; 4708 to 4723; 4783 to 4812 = 0.03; 5.91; 6.49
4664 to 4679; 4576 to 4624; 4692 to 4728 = -0.08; 6.18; 6.1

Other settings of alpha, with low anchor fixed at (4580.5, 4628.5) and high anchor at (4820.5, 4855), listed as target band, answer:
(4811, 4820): -1.10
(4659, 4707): -1.53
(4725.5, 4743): 0.09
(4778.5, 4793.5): -0.56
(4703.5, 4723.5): 0.57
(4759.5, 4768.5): 0.50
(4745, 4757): -0.42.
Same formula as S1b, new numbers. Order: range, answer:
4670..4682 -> 6.68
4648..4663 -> 6.3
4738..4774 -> 6.23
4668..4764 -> 6.23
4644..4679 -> 6.4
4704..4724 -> 5.98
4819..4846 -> 6.26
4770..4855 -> 6.4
